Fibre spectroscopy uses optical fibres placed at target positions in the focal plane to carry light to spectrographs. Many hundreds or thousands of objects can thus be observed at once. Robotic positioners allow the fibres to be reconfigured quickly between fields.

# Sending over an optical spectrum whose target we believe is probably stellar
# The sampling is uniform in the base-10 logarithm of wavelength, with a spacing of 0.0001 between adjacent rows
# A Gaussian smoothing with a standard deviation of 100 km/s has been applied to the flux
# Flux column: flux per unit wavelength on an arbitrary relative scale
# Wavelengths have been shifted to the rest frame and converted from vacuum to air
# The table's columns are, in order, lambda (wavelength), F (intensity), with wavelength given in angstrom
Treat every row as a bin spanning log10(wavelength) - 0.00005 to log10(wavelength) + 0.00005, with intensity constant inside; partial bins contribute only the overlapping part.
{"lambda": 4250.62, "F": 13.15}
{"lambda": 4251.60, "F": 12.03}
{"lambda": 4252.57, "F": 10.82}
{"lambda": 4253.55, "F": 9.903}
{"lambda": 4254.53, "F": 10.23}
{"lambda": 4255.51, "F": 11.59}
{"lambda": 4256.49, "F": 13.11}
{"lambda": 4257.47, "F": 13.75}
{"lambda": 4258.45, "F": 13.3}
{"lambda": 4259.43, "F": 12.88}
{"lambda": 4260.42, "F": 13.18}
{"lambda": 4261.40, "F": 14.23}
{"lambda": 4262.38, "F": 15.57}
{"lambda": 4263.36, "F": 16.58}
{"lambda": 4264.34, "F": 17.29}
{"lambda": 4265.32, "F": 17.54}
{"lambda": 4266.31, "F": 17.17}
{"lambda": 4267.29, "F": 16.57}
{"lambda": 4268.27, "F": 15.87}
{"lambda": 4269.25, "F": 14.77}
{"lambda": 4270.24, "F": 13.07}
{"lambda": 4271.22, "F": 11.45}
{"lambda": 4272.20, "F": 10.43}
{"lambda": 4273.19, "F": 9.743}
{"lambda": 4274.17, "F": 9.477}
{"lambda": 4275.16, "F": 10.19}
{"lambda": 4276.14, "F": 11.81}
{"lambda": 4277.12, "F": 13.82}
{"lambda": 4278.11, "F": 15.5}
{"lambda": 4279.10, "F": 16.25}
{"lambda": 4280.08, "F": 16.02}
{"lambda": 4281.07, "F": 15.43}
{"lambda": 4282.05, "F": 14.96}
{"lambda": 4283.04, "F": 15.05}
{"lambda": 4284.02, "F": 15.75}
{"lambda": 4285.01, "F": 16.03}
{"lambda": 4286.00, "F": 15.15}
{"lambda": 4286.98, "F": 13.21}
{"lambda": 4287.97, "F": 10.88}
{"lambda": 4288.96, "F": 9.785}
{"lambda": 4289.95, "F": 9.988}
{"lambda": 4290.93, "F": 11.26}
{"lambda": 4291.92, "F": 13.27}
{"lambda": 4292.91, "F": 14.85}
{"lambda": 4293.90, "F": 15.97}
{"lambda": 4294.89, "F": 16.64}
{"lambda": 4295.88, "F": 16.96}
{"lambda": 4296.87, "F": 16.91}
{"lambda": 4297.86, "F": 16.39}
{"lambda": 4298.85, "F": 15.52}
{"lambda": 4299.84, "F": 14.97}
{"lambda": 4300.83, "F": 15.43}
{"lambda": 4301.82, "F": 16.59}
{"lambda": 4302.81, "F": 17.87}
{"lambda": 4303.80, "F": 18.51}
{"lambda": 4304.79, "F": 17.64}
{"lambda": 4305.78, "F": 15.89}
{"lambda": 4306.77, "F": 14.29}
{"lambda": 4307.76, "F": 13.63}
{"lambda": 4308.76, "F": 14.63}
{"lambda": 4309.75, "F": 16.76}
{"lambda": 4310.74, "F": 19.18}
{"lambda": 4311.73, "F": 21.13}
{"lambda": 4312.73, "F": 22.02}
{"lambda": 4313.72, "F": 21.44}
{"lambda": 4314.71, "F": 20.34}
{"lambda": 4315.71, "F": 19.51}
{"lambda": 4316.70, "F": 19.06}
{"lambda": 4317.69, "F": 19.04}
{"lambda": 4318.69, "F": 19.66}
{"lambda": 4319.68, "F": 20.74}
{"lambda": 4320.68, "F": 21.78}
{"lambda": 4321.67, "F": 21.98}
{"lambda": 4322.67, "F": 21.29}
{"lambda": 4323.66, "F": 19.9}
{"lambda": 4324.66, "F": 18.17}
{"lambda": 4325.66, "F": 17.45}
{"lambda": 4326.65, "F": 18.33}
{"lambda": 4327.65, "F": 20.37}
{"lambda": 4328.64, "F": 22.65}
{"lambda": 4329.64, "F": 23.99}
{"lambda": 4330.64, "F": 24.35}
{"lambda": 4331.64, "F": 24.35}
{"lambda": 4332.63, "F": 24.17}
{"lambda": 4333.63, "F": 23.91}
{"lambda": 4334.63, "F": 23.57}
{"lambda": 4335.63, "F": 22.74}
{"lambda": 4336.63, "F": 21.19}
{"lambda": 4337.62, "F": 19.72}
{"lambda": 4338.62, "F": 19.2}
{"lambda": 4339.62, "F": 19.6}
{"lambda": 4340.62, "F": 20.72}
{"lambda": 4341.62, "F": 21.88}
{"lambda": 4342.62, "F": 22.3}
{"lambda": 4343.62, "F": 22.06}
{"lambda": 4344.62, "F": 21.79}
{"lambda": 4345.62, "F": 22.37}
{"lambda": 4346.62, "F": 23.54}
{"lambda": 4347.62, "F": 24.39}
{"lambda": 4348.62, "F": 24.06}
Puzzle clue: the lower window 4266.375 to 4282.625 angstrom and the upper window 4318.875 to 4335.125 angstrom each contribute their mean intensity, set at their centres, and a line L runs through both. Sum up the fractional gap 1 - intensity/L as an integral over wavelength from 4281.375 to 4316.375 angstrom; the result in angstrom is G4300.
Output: 2.8 angstrom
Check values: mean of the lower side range 13.6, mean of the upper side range 21.6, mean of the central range 16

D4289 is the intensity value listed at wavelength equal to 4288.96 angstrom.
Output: 9.785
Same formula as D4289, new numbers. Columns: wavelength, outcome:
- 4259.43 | 12.88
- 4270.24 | 13.07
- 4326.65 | 18.33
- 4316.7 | 19.06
